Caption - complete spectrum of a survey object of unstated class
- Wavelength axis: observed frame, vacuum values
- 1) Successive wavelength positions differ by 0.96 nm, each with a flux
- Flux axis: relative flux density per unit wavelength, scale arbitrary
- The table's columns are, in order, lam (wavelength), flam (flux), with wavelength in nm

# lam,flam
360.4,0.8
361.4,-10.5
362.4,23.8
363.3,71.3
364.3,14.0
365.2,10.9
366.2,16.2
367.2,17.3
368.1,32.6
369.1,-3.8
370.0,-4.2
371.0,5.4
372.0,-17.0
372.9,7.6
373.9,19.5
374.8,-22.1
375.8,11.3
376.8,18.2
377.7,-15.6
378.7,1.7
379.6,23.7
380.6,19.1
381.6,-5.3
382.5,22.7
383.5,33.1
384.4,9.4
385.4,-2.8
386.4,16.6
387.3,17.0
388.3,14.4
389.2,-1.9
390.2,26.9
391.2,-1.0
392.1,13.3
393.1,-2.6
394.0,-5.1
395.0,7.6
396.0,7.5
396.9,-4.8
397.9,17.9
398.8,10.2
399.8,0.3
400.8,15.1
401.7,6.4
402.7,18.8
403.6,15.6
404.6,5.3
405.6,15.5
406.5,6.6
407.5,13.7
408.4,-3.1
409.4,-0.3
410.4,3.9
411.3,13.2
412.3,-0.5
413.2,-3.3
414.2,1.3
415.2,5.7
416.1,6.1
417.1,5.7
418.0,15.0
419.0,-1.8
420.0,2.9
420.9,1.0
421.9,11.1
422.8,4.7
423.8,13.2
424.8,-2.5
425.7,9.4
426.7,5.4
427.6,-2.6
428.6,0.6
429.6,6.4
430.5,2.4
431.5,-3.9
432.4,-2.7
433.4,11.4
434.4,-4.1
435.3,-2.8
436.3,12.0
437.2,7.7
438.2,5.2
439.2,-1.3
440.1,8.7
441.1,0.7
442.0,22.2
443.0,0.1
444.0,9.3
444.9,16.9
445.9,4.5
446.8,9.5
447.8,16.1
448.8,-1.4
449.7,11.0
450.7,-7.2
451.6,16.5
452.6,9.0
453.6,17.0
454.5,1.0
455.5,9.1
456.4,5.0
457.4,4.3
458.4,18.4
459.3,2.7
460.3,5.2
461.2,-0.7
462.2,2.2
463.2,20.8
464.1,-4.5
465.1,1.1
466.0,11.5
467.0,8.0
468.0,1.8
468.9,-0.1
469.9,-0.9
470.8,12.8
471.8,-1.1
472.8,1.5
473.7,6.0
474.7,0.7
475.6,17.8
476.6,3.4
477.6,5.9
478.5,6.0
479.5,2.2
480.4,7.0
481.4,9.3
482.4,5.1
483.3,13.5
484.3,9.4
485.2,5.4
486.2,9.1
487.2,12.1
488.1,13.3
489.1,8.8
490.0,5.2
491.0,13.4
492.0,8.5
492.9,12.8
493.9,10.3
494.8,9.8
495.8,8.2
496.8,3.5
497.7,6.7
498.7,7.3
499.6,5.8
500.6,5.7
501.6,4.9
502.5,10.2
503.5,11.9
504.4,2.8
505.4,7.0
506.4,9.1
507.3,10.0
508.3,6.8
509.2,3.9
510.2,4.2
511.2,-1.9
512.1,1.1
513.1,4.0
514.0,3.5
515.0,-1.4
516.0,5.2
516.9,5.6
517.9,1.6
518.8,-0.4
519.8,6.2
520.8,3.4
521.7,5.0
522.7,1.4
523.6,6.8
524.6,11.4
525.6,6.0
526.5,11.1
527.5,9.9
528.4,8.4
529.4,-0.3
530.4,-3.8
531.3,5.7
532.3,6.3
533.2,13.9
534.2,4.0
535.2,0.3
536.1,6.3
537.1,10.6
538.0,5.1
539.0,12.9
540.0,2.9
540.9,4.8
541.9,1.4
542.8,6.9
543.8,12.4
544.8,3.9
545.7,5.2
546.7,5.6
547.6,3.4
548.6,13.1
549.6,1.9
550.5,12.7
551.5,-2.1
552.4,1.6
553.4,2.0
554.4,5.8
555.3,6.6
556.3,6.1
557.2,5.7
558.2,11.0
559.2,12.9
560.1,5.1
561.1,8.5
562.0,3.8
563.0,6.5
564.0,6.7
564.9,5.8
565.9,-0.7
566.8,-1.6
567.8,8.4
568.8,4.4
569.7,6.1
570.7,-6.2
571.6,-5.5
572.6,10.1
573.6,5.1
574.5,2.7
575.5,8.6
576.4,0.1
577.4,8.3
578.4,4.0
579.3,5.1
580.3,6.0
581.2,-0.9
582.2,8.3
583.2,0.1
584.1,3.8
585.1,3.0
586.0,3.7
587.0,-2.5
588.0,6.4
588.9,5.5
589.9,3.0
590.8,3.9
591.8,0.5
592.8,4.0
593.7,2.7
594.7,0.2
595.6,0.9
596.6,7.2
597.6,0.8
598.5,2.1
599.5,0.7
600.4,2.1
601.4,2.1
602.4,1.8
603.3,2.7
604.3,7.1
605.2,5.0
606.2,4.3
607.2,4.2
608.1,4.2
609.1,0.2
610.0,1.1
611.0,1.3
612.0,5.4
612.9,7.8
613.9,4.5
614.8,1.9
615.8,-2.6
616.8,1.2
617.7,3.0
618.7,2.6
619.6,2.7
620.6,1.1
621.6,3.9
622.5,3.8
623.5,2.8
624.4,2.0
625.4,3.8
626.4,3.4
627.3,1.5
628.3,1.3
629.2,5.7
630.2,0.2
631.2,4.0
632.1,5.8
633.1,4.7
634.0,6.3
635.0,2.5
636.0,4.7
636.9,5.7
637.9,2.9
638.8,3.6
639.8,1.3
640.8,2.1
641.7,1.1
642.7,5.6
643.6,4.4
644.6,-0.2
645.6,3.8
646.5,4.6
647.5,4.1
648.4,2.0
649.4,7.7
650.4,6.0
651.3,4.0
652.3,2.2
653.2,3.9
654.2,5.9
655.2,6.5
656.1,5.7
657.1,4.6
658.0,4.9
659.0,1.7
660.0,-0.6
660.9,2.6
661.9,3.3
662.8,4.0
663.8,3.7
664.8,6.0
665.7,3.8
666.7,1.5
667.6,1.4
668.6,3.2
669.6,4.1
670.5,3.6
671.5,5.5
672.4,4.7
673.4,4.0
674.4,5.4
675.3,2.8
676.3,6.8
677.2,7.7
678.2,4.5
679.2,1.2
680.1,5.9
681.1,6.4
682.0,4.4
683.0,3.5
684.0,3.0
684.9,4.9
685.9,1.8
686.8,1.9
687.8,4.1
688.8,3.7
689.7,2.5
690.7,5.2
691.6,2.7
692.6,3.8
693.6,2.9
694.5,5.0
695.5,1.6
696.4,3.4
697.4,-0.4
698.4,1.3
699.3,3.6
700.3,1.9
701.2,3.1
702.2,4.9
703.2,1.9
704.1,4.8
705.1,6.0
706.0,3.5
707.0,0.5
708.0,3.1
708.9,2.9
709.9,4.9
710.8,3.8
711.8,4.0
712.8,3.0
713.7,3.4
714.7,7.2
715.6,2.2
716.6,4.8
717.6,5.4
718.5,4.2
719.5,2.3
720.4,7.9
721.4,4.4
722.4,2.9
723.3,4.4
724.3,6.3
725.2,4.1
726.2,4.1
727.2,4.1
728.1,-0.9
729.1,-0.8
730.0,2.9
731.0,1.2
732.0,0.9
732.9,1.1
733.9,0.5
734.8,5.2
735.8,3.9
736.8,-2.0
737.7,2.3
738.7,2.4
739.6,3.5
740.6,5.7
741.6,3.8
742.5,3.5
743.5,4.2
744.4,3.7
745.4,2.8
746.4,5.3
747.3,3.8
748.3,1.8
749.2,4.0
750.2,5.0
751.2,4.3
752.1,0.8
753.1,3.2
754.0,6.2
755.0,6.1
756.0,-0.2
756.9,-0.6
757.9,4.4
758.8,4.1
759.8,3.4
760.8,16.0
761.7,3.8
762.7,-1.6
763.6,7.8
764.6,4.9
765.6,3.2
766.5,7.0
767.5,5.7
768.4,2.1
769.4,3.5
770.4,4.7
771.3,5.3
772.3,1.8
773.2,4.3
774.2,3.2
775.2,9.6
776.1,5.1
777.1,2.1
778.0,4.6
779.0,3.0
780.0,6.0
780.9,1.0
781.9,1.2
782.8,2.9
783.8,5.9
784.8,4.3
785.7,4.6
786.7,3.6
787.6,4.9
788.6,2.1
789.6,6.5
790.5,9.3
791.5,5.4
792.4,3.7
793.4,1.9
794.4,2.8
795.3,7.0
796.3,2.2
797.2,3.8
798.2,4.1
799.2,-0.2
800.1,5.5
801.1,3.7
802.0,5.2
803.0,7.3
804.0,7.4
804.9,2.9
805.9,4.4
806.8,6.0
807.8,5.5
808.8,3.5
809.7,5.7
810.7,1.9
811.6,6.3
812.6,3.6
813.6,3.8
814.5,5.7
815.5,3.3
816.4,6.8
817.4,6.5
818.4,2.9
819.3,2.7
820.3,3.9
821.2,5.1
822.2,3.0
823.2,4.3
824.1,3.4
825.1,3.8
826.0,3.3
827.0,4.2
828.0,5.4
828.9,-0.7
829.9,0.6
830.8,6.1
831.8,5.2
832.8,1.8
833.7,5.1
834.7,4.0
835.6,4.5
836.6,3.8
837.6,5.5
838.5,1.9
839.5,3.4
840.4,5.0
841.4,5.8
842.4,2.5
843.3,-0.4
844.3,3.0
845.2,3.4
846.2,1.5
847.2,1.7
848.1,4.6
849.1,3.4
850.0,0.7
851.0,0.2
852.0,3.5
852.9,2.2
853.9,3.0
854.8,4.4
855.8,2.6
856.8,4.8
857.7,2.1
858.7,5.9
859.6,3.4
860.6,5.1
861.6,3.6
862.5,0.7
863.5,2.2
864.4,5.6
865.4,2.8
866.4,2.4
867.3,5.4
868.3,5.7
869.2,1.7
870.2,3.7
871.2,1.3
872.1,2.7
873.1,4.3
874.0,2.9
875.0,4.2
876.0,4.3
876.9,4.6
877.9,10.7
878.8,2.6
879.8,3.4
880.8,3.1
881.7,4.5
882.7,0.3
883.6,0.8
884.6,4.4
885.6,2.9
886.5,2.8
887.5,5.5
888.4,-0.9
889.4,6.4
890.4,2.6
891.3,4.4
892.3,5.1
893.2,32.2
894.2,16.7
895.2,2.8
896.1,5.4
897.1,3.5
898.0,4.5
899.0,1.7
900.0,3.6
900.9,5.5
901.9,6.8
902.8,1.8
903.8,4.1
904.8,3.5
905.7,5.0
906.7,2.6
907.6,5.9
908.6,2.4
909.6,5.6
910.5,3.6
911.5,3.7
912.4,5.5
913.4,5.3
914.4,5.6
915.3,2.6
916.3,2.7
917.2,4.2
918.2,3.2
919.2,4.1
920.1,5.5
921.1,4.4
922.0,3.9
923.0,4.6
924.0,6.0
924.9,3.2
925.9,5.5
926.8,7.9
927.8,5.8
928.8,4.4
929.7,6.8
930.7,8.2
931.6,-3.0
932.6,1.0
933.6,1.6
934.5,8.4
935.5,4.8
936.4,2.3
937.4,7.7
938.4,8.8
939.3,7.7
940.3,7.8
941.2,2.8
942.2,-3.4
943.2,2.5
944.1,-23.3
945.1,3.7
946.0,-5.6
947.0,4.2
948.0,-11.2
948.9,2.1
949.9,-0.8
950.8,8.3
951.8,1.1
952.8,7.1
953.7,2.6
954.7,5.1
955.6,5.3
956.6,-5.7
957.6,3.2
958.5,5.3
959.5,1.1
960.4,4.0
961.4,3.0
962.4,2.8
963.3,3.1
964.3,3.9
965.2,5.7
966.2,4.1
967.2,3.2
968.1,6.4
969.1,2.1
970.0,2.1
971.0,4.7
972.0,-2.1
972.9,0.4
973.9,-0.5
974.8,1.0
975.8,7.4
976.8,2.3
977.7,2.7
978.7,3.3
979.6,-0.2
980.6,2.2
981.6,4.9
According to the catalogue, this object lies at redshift 1.396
